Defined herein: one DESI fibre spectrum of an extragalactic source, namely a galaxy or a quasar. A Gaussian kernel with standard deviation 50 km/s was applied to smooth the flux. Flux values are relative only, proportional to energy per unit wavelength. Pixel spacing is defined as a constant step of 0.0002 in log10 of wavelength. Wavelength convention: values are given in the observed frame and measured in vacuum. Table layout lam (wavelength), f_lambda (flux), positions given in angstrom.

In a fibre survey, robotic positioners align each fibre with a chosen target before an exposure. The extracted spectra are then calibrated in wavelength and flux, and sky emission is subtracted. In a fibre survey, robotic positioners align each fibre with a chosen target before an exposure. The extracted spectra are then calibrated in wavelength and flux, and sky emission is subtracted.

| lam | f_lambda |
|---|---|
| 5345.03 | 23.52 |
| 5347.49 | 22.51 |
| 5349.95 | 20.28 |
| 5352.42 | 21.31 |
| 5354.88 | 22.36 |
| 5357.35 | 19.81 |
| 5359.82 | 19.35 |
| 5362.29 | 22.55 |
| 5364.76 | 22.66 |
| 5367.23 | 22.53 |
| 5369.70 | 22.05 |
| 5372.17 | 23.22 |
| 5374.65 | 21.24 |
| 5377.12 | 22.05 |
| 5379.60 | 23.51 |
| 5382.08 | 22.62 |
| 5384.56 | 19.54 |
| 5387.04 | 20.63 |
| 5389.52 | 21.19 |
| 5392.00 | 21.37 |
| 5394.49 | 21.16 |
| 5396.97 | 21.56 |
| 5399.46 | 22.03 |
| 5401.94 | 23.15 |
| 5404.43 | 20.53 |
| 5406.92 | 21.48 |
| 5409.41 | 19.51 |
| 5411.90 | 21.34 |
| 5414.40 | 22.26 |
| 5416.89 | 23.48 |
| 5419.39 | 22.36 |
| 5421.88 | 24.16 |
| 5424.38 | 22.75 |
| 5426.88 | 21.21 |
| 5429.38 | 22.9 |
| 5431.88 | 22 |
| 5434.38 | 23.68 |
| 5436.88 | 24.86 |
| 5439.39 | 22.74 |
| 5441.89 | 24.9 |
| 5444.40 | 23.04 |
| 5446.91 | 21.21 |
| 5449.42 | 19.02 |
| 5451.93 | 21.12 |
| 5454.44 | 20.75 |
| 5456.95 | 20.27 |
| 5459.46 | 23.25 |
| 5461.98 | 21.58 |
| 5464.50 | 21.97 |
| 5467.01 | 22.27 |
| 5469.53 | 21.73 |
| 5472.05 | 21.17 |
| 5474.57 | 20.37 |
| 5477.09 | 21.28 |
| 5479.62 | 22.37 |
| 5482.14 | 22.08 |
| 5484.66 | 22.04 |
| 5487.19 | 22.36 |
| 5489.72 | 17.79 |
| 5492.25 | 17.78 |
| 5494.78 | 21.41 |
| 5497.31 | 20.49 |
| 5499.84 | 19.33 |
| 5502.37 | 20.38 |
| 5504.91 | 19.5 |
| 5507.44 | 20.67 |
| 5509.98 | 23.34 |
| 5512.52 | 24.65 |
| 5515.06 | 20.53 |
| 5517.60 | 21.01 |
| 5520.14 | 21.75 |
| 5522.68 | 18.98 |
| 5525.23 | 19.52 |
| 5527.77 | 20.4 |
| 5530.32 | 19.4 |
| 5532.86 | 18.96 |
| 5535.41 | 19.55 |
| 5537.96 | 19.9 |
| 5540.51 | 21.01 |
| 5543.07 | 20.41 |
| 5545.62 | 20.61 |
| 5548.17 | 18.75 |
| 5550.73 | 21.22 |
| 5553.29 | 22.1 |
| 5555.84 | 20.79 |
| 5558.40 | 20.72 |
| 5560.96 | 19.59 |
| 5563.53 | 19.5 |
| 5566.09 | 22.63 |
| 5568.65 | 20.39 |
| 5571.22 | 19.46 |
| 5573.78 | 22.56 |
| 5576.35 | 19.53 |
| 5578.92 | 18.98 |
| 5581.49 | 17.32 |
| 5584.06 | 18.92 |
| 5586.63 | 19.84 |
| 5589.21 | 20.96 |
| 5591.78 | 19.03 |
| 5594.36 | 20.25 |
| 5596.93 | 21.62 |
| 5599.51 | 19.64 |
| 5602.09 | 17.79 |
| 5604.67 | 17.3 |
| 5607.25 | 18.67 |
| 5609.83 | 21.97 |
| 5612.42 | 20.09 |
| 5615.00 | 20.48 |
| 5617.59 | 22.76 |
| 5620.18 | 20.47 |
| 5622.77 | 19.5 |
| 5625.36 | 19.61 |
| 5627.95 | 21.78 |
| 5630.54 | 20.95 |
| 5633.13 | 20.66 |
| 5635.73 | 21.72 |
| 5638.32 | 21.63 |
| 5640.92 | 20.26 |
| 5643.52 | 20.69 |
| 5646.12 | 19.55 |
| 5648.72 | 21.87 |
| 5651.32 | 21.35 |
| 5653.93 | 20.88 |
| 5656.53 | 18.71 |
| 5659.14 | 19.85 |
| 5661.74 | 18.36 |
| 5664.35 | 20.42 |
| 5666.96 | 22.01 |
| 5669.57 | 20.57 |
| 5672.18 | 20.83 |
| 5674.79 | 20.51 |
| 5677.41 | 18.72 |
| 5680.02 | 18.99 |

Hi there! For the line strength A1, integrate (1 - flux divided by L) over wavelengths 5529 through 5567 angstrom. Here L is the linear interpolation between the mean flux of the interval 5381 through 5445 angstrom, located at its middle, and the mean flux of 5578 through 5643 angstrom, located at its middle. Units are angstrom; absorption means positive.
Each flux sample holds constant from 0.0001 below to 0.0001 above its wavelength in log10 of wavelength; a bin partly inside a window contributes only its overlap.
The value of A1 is 0.79 angstrom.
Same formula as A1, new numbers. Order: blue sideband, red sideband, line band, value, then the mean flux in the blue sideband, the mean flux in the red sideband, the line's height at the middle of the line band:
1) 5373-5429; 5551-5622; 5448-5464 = 0.20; 21.8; 20.1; 21.3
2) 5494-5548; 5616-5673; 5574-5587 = 0.90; 20.5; 20.7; 20.6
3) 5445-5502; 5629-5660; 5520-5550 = 1.43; 21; 20.7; 20.9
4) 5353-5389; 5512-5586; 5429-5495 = -2.24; 21.7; 20.3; 21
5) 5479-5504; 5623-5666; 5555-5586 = 0.77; 20.5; 20.5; 20.5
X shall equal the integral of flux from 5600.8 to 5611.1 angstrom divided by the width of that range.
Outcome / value 18.9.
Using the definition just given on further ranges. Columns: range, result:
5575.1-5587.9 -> 18.9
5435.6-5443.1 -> 24.2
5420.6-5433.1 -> 22.6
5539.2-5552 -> 20.4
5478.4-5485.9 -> 22.2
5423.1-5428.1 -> 22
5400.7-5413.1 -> 21.2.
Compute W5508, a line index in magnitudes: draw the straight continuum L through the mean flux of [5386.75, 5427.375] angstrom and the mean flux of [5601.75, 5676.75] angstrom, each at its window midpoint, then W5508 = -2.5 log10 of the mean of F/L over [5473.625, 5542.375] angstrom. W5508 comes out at 0.03 mag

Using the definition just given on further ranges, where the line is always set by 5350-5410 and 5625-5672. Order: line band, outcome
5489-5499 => 0.09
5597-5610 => 0.09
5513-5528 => 0.03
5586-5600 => 0.03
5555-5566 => 0.03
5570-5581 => 0.05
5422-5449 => -0.07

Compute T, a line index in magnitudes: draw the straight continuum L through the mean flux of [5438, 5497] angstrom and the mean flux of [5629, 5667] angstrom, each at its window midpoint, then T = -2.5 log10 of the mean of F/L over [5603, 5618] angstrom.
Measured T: 0.04 mag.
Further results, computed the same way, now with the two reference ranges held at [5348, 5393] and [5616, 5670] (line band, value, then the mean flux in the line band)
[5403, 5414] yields 0.03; 20.9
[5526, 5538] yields 0.08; 19.6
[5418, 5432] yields -0.06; 22.6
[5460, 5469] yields -0.04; 22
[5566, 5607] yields 0.06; 19.7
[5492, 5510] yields 0.04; 20.3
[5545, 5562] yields 0.02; 20.6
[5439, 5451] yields -0.04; 22.1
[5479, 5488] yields -0.05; 22.2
